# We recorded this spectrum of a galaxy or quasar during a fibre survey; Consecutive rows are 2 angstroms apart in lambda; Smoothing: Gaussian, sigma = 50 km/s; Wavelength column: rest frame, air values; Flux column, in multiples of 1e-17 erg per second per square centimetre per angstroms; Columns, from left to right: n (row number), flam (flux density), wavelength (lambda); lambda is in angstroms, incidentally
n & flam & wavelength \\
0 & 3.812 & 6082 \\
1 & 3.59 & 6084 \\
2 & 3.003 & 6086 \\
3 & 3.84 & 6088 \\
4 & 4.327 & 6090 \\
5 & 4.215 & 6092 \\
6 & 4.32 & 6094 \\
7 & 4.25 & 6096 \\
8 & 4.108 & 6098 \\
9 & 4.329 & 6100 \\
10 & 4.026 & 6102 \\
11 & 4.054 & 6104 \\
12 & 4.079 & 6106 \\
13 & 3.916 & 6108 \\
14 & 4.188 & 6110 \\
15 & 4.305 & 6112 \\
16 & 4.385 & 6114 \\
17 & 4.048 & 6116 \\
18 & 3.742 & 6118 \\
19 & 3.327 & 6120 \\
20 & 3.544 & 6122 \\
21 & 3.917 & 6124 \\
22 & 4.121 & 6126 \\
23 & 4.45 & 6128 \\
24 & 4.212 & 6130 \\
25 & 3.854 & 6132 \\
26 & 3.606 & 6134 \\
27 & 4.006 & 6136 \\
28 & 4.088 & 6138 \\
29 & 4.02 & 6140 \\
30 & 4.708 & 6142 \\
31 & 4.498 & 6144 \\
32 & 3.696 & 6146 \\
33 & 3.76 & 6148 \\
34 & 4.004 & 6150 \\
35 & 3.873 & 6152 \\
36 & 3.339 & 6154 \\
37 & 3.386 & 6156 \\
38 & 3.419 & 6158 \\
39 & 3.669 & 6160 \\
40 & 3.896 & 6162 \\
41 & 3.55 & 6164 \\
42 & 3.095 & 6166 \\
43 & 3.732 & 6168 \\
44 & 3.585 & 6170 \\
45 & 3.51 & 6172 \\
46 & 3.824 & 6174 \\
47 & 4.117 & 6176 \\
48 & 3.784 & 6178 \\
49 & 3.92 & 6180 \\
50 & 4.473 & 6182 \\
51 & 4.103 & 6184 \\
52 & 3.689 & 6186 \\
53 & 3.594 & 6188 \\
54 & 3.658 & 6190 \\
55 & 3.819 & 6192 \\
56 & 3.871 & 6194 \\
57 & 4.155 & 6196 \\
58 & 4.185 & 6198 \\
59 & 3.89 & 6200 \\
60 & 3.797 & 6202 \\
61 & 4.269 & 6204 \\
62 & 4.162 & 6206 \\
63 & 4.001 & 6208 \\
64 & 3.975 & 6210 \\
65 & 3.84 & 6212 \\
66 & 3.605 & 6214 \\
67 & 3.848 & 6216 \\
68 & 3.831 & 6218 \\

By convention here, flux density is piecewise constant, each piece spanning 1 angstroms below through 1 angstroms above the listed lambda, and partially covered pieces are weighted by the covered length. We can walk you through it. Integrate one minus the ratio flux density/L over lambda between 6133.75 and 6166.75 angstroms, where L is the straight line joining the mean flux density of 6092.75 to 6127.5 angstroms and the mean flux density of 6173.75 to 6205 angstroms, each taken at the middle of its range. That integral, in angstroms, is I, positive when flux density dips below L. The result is 1.5 angstroms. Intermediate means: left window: 4.05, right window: 3.95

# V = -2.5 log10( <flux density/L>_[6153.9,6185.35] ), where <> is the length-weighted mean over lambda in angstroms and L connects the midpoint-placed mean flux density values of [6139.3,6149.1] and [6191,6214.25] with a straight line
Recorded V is 0.10 mag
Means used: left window 4.14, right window 3.98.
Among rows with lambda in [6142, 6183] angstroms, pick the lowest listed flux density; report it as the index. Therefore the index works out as 3.095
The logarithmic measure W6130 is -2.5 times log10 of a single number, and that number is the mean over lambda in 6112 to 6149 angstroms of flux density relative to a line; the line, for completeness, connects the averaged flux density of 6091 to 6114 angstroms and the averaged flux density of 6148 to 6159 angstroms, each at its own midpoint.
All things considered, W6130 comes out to -0.04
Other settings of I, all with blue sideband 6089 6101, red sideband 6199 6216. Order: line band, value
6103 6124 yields 1.24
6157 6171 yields 1.71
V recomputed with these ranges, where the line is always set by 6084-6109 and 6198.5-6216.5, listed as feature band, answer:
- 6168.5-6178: 0.06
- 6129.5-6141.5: 0.00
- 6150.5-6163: 0.10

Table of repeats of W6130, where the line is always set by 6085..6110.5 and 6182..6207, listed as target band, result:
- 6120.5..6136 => 0.021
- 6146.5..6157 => 0.091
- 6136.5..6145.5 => -0.071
